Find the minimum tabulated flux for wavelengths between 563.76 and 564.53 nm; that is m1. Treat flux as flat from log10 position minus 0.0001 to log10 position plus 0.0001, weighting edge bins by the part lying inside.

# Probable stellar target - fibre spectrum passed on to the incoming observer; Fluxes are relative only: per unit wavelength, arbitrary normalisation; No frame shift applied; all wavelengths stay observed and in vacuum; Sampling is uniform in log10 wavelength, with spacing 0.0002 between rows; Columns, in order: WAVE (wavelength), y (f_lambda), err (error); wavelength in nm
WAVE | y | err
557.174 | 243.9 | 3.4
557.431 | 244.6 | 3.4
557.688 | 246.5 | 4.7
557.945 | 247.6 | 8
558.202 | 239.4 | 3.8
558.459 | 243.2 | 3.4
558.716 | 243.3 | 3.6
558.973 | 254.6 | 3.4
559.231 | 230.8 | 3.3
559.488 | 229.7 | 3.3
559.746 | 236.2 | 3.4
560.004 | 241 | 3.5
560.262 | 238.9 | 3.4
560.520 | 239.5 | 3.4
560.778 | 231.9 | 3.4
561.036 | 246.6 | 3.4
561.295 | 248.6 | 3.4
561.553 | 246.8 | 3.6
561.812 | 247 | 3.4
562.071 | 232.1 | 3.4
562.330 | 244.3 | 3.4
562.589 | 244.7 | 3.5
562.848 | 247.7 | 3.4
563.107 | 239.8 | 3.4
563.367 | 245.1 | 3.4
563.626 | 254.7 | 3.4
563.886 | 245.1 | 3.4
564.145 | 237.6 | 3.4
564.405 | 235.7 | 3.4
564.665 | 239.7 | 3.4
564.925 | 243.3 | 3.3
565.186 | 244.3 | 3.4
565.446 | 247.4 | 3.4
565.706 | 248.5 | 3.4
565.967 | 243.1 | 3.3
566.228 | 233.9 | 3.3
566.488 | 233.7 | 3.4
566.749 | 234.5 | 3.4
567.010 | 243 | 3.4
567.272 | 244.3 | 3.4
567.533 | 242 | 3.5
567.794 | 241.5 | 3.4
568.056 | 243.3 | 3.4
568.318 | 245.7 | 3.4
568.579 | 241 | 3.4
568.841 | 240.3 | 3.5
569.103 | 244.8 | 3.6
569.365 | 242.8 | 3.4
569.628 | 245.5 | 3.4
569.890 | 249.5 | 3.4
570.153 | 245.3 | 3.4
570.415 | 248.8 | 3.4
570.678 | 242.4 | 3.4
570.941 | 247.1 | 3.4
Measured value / 235.7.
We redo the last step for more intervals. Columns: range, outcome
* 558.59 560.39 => 229.7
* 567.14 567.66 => 242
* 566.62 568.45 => 234.5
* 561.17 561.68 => 246.8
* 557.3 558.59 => 239.4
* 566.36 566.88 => 233.7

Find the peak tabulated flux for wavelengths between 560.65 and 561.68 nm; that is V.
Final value 248.6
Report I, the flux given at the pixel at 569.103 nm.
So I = 244.8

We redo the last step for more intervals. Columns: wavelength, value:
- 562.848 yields 247.7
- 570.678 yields 242.4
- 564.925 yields 243.3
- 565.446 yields 247.4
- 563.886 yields 245.1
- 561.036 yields 246.6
